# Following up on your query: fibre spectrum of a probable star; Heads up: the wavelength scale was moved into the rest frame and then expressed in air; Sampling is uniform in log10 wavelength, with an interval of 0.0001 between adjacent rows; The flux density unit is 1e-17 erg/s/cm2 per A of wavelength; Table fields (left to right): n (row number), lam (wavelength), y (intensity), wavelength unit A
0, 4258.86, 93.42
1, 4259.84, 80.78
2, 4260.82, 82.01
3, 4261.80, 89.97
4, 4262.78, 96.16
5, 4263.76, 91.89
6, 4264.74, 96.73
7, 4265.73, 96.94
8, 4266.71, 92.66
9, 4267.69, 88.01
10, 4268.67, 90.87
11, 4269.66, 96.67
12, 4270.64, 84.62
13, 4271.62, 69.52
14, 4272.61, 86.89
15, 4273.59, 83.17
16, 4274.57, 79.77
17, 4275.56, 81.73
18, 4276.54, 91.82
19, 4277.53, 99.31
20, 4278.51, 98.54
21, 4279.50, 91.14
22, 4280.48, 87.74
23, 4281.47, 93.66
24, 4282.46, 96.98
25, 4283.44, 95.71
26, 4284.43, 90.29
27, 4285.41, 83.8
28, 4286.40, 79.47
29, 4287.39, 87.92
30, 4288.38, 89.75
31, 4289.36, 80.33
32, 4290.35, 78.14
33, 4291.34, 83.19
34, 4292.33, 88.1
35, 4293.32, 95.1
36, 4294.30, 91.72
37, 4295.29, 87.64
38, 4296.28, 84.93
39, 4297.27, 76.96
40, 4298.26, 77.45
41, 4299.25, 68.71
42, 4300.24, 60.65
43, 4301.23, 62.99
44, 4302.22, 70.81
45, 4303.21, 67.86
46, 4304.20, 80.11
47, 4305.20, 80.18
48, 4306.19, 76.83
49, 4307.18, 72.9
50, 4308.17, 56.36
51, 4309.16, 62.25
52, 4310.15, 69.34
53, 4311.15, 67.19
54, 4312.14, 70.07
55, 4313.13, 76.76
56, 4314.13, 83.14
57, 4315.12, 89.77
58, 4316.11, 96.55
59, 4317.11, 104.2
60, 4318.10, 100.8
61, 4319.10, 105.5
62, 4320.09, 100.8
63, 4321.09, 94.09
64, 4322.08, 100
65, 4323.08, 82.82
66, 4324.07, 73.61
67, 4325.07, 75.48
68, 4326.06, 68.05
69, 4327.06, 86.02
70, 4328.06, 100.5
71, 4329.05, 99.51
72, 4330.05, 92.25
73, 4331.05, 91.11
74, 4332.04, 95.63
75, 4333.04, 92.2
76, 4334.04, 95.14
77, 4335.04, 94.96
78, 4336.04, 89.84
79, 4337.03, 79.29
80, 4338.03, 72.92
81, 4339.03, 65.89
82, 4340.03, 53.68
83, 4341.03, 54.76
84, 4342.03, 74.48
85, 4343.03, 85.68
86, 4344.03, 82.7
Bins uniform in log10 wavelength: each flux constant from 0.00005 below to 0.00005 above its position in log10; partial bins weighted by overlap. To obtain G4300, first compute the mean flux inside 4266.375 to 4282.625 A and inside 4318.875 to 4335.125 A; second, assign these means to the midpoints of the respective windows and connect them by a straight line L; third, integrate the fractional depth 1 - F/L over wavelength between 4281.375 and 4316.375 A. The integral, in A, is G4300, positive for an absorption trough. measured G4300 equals 4.0 A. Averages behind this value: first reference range 88.8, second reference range 90.7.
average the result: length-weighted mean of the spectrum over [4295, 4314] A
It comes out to 72.1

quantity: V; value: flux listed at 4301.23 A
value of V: 62.99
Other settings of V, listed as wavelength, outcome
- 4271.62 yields 69.52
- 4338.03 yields 72.92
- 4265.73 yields 96.94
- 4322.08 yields 100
